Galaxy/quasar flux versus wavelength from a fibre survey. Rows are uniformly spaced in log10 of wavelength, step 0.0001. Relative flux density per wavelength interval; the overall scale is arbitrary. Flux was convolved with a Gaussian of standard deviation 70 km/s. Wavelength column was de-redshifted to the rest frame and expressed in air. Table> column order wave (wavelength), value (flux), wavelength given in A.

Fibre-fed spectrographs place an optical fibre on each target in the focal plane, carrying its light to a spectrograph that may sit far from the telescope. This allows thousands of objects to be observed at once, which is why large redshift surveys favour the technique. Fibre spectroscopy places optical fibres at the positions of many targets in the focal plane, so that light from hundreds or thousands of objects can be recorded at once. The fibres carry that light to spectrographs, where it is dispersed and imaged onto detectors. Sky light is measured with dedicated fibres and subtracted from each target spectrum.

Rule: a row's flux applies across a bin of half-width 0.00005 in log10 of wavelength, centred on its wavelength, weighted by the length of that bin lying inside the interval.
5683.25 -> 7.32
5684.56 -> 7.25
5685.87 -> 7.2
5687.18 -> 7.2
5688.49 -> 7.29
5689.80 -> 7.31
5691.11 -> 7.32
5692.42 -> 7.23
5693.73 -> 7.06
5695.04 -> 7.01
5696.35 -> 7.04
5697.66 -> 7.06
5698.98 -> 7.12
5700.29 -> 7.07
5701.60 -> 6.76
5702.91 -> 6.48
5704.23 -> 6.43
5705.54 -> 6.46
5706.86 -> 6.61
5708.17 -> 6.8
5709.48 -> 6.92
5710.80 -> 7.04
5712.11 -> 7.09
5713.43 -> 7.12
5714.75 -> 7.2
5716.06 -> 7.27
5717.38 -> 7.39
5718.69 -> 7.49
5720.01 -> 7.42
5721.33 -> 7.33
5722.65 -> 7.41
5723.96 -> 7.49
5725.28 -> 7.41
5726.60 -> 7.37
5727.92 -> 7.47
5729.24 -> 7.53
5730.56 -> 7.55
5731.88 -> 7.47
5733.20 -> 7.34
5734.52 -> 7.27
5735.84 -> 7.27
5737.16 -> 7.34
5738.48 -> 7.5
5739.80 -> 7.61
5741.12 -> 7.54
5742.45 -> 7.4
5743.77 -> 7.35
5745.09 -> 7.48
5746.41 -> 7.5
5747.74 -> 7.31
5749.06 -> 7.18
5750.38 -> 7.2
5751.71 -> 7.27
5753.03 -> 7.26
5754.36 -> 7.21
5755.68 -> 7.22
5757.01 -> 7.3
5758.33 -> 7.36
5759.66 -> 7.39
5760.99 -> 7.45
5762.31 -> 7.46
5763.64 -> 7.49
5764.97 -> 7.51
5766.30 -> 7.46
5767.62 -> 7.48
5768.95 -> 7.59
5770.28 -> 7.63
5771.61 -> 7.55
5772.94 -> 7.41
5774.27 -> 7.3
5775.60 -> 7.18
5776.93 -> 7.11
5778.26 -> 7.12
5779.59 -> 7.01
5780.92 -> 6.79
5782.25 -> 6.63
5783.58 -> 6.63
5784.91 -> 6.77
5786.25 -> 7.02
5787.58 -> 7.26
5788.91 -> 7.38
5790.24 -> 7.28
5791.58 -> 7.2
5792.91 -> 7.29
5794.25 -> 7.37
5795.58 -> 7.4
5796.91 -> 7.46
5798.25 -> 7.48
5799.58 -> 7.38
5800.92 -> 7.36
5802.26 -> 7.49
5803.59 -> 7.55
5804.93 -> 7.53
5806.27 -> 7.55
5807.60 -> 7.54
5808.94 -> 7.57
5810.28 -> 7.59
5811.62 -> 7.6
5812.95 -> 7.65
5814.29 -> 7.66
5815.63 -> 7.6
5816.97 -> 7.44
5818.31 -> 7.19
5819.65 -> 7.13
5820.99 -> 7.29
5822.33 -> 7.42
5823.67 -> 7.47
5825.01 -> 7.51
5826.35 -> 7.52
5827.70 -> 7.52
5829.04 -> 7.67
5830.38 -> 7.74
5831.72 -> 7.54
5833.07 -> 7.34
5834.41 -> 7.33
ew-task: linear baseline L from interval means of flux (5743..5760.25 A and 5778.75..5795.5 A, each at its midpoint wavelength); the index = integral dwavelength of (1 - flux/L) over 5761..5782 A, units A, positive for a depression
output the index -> -0.4 A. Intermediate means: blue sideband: 7.31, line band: 7.33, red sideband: 7.07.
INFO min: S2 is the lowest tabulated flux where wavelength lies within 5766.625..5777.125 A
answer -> 7.11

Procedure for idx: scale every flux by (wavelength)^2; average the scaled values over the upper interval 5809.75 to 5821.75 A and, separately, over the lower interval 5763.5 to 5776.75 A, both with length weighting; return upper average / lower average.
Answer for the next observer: 1.0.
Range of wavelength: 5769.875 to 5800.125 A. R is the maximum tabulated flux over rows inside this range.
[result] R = 7.63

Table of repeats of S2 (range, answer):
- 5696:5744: 6.43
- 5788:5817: 7.2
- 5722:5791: 6.63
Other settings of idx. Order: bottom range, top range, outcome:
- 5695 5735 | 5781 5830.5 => 1.06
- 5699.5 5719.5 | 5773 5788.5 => 1.03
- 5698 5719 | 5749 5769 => 1.08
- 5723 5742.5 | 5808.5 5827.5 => 1.03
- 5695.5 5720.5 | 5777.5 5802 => 1.05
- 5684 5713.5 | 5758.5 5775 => 1.09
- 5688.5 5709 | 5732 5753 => 1.08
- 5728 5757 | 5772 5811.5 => 1.00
